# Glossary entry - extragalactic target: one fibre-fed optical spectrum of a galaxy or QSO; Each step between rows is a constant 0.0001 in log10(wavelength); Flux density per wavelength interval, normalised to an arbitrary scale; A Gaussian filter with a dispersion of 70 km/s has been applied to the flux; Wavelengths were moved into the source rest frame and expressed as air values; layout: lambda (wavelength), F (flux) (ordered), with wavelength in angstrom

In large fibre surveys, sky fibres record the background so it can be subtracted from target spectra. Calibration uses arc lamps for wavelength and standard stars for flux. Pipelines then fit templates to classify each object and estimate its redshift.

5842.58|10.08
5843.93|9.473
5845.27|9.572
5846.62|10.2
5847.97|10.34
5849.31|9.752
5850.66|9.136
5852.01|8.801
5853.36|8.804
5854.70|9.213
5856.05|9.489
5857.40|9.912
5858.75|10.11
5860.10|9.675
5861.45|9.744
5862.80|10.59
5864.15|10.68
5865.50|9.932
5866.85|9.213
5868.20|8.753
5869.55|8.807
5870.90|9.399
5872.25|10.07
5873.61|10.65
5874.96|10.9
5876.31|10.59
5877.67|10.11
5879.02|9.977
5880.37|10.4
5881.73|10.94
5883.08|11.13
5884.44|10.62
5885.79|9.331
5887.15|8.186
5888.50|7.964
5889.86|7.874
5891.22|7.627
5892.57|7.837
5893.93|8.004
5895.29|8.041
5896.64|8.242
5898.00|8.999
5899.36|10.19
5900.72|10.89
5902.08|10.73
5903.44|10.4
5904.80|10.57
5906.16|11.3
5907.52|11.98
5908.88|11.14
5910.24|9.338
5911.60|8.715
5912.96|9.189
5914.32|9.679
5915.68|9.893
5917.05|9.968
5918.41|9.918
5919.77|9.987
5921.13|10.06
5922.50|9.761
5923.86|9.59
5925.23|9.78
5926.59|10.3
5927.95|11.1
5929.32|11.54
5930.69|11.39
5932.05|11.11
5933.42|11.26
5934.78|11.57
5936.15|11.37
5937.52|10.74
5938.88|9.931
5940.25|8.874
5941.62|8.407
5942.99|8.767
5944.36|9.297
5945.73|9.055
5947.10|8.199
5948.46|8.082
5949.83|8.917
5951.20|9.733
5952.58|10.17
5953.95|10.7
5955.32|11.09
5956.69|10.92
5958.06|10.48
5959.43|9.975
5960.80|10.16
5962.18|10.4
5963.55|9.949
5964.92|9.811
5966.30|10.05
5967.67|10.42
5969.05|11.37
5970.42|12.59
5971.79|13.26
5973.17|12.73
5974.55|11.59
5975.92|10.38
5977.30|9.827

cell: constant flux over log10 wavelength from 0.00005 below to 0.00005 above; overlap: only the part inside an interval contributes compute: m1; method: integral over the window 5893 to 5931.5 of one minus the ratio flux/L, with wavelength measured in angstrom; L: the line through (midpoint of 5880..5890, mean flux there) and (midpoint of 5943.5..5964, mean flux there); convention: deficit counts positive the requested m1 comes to -1.3 angstrom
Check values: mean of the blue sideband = 9.62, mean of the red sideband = 9.8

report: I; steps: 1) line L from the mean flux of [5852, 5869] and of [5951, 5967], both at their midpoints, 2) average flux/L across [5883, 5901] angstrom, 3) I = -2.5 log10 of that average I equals 0.122 mag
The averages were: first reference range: 9.64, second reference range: 10.3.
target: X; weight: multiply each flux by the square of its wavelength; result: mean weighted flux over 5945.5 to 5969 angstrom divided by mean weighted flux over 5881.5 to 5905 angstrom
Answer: 1.10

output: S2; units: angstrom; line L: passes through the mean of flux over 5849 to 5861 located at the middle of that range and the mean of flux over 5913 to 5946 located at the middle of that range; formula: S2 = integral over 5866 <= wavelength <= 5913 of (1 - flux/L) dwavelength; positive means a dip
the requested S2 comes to 0.4 angstrom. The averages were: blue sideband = 9.42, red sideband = 10.1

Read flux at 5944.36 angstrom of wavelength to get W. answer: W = 9.297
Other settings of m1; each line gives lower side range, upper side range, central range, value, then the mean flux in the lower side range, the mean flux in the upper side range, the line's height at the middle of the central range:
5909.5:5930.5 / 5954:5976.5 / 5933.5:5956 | 1.7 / 9.96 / 10.9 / 10.5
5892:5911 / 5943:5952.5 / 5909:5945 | -2.8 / 9.84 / 8.95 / 9.35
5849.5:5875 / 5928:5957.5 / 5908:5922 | 0.2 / 9.65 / 10.1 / 9.93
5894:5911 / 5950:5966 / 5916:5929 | 0.1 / 10.1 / 10.3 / 10.1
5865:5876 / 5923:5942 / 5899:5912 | -0.5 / 9.75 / 10.5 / 10.2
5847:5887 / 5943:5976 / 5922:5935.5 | -0.7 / 9.88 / 10.4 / 10.2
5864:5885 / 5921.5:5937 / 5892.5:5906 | 1.1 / 10.1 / 10.8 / 10.4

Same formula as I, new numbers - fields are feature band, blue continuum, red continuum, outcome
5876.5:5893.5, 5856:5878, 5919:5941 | 0.083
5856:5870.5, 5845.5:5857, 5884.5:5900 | -0.062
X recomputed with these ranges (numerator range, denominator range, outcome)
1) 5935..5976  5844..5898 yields 1.11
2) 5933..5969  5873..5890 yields 1.02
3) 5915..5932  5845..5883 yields 1.07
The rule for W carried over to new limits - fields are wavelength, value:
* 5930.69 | 11.39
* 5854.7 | 9.213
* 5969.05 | 11.37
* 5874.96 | 10.9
